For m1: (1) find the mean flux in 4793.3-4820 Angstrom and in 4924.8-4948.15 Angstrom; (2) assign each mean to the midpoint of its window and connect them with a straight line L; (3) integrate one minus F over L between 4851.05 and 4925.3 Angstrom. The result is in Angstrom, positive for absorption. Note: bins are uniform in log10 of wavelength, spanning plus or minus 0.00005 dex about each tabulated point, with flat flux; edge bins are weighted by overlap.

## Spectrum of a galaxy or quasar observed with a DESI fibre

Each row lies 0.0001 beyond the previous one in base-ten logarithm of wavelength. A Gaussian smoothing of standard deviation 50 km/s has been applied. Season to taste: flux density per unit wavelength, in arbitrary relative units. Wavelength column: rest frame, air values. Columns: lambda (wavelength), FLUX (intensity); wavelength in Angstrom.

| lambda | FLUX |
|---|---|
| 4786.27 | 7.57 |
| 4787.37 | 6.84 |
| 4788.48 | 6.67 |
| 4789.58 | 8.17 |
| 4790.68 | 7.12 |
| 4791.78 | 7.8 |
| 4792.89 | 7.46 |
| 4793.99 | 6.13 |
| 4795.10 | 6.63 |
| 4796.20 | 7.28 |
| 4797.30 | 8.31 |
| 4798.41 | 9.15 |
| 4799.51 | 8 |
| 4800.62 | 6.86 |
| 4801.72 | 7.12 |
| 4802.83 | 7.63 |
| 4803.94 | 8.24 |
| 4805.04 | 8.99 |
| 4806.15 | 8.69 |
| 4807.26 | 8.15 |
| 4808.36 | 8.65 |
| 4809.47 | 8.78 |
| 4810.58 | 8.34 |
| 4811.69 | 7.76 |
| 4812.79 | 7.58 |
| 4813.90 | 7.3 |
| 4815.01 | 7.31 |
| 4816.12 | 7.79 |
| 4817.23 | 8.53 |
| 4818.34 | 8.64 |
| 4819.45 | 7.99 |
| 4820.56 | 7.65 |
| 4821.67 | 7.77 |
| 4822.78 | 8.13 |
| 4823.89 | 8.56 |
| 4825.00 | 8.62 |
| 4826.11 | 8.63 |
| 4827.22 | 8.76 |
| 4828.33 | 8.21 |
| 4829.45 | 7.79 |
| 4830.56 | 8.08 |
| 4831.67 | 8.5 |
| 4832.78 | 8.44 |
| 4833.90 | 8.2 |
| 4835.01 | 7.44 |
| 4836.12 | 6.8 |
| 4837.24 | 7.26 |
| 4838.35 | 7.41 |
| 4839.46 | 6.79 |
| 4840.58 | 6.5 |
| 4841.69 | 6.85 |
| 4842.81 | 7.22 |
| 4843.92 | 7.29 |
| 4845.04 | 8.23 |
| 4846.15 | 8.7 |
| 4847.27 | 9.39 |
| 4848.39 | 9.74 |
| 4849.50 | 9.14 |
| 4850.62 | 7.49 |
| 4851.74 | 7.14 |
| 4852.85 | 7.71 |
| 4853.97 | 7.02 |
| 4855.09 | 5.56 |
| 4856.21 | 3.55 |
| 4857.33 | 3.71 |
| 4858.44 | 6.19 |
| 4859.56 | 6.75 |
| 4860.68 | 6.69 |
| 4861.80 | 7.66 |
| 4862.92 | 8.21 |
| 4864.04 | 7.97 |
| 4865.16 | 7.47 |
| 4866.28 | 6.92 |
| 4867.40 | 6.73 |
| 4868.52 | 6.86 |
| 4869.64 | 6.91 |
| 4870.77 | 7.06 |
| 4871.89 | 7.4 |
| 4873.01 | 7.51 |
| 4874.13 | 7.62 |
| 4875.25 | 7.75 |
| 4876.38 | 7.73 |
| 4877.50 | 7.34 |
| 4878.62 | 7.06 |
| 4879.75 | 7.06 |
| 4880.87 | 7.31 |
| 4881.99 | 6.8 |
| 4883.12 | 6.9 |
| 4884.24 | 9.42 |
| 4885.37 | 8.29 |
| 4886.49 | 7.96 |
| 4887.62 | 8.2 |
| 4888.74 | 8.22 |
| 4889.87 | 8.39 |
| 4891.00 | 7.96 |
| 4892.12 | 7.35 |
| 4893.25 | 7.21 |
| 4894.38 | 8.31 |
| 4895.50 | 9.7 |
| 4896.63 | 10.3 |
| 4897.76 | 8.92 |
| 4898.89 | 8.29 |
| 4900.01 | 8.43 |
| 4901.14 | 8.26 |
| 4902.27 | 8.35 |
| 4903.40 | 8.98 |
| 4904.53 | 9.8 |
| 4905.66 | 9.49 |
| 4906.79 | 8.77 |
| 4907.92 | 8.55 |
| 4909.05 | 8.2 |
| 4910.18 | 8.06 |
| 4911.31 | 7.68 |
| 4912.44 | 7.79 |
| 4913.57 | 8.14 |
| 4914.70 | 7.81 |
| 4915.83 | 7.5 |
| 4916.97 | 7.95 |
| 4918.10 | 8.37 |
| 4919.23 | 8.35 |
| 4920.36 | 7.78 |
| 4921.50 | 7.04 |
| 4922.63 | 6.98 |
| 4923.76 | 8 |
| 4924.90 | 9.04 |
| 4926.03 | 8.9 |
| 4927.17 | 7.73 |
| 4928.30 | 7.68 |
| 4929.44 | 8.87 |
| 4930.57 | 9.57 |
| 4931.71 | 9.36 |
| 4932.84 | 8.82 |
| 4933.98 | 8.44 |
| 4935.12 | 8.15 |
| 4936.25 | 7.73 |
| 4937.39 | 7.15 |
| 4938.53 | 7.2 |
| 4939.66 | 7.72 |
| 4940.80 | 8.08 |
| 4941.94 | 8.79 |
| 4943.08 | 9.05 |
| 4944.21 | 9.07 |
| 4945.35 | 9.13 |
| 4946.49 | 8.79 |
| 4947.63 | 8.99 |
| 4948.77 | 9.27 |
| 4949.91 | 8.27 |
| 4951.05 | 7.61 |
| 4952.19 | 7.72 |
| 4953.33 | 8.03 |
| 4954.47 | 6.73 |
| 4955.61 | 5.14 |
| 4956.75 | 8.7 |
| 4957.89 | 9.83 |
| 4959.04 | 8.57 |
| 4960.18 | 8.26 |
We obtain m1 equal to 5.11 Angstrom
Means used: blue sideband 7.91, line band 7.7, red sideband 8.48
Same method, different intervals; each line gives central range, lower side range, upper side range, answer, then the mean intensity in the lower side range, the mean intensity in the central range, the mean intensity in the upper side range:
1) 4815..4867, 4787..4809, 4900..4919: 2.4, 7.71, 7.58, 8.36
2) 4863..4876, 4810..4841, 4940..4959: 1.2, 7.89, 7.33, 8.32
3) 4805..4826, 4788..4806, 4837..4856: -1.6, 7.63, 8.16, 7.55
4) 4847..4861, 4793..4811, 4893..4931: 2.2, 7.92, 6.88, 8.38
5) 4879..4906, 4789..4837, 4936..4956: -1.0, 7.95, 8.31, 8.06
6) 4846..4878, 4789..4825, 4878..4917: 3.4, 7.9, 7.22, 8.21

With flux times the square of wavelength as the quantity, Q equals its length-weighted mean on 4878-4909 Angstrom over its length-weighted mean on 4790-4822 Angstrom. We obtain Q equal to 1.1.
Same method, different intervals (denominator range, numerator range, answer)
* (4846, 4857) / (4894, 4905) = 1.23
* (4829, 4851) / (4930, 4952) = 1.12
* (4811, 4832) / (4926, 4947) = 1.09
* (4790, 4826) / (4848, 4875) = 0.91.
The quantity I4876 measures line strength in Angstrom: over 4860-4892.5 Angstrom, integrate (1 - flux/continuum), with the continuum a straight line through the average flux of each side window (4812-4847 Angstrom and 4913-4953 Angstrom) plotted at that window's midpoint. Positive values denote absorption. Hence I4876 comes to 2.0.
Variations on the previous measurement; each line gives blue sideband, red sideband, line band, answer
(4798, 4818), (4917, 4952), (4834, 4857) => 2.22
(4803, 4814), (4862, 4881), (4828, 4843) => 0.66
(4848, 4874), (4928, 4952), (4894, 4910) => -2.29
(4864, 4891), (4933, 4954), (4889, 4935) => -2.60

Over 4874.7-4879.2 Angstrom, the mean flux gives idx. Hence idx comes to 7.46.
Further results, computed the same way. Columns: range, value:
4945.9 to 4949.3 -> 9.01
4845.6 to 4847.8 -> 9.03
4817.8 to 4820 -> 8.31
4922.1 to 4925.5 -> 8.03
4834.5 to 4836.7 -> 7.1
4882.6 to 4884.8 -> 8.2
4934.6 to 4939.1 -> 7.56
